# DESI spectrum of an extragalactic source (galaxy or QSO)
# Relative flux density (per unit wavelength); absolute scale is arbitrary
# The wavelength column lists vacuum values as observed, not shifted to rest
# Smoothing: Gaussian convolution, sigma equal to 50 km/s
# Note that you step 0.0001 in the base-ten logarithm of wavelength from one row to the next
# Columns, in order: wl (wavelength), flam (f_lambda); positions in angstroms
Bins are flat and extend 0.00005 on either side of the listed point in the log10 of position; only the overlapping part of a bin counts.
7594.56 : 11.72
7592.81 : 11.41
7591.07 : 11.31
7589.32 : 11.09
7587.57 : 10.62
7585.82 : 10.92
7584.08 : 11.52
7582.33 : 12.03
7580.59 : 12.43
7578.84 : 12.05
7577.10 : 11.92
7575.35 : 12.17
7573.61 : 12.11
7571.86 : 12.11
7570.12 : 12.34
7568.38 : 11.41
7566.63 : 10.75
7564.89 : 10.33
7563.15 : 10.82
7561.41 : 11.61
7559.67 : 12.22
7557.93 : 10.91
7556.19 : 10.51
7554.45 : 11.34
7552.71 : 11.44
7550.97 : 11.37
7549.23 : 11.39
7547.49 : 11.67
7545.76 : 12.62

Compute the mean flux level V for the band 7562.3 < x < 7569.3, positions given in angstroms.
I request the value 10.8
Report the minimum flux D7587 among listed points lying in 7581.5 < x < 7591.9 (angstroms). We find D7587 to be 10.62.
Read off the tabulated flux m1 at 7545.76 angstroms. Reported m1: 12.62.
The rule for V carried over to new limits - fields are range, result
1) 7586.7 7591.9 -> 11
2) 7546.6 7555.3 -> 11.4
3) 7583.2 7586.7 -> 11.2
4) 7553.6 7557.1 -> 10.9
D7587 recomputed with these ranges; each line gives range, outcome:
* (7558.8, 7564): 10.82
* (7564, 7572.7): 10.33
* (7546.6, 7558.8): 10.51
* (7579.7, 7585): 11.52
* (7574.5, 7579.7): 11.92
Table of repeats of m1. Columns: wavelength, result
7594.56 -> 11.72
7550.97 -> 11.37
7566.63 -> 10.75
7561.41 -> 11.61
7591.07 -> 11.31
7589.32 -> 11.09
